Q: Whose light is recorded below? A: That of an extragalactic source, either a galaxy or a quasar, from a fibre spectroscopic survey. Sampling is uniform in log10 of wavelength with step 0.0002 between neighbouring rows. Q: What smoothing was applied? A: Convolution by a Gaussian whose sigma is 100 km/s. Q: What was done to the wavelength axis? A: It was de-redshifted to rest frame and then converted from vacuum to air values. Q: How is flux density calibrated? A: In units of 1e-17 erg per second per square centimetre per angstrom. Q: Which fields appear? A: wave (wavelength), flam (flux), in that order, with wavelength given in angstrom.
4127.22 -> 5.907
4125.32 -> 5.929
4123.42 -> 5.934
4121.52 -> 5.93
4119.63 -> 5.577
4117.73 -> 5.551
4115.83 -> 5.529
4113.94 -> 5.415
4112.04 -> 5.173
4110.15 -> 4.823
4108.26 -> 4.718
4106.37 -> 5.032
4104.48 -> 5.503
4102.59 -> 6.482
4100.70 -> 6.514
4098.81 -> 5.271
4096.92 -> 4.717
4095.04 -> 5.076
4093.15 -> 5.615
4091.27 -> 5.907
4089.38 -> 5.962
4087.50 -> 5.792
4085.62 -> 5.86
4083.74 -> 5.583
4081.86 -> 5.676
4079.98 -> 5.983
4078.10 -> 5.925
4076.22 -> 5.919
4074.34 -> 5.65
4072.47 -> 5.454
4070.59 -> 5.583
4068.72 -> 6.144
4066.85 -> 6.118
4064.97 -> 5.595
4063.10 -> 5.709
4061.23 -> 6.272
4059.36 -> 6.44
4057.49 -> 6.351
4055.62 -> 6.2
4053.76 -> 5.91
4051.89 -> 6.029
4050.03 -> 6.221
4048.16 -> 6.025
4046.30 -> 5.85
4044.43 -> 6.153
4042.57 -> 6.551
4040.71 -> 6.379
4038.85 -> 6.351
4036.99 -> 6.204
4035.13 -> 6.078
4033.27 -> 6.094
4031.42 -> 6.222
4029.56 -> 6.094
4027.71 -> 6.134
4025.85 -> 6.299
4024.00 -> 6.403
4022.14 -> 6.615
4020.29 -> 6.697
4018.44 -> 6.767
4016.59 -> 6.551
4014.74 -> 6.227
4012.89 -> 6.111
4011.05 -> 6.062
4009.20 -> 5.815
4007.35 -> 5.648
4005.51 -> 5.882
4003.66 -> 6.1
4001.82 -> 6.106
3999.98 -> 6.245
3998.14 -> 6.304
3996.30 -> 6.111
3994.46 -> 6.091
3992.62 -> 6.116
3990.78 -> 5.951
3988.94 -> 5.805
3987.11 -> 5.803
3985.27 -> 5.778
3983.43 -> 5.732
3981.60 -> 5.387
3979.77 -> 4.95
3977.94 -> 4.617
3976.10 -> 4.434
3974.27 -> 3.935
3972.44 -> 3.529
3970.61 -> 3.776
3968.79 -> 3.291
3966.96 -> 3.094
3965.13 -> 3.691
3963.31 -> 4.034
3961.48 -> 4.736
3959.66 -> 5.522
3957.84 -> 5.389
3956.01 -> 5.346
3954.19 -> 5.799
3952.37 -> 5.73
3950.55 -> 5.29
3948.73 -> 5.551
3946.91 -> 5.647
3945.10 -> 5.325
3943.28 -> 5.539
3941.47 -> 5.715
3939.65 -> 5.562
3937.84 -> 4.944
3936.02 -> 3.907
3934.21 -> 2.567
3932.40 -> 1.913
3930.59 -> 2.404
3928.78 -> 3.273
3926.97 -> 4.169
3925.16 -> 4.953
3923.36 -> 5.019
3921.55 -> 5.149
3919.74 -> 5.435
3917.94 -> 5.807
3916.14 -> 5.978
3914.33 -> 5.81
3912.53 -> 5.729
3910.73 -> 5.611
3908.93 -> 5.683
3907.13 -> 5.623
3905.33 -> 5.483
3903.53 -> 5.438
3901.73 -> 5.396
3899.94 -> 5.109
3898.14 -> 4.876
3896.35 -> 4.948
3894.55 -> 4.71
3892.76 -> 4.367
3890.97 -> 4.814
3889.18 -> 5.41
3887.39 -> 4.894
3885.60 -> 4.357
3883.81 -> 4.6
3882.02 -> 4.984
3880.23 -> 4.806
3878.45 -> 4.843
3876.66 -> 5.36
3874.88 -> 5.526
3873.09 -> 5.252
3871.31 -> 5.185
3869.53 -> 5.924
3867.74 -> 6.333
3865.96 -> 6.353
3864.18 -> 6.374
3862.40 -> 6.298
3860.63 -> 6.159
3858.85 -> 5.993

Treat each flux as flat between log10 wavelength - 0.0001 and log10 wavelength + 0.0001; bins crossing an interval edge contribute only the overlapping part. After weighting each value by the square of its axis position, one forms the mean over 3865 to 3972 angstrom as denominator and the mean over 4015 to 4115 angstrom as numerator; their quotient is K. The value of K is 1.3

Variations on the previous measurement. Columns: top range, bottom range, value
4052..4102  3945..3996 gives 1.22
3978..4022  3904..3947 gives 1.28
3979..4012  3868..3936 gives 1.26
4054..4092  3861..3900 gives 1.24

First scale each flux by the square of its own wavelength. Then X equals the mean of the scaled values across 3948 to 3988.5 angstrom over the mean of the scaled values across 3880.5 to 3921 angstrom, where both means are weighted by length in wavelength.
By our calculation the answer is 0.95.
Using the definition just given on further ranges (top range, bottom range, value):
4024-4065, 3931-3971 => 1.39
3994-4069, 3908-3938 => 1.42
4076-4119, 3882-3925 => 1.17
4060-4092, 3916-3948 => 1.36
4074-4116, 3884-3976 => 1.26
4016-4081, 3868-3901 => 1.33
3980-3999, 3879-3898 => 1.29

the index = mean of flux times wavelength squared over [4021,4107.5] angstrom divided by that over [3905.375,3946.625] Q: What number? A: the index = 1.32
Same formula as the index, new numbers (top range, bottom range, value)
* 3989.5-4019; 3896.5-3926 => 1.18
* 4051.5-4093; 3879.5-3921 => 1.23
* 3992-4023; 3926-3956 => 1.39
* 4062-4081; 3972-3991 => 1.19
